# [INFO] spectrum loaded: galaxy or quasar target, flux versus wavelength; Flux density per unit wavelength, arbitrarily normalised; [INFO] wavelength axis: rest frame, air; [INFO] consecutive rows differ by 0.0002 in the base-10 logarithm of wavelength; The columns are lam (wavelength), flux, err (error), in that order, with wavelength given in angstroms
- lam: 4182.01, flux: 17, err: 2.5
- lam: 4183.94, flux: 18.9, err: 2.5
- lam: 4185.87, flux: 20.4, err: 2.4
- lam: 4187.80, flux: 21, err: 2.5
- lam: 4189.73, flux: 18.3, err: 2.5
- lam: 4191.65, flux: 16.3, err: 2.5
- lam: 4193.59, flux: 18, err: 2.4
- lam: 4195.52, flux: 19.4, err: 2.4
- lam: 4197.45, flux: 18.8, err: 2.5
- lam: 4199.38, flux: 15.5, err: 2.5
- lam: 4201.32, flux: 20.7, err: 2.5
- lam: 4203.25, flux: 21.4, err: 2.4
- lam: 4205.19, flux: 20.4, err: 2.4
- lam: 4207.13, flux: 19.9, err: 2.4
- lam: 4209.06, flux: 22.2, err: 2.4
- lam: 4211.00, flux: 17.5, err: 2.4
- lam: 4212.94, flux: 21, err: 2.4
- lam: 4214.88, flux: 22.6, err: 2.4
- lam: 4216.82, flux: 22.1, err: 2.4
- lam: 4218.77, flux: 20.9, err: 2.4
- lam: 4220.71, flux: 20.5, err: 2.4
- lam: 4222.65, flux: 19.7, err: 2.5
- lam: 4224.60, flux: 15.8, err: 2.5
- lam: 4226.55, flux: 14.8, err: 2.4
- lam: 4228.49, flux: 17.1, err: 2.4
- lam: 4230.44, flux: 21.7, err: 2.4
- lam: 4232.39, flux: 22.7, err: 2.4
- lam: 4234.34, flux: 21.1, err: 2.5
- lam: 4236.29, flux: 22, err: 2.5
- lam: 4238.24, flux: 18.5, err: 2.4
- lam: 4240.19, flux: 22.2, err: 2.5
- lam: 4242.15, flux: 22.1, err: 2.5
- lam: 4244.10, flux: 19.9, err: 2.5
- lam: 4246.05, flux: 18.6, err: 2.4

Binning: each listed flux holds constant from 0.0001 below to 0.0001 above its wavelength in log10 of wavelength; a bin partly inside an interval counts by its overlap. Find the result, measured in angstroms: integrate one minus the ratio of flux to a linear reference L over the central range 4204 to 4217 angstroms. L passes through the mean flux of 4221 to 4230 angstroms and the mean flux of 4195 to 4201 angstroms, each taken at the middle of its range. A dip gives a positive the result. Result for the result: -2.2 angstroms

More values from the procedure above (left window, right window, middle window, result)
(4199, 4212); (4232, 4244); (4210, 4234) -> 1.0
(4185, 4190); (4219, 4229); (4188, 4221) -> -1.3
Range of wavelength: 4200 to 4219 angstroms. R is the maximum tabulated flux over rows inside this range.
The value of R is 22.6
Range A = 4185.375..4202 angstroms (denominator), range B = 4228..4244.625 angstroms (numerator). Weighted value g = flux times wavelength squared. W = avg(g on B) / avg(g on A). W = 1.15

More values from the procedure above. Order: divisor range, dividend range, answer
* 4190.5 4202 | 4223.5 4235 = 1.06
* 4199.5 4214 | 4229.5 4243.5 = 1.08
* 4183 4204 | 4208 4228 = 1.05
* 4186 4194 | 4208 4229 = 1.06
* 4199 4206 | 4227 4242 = 1.06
